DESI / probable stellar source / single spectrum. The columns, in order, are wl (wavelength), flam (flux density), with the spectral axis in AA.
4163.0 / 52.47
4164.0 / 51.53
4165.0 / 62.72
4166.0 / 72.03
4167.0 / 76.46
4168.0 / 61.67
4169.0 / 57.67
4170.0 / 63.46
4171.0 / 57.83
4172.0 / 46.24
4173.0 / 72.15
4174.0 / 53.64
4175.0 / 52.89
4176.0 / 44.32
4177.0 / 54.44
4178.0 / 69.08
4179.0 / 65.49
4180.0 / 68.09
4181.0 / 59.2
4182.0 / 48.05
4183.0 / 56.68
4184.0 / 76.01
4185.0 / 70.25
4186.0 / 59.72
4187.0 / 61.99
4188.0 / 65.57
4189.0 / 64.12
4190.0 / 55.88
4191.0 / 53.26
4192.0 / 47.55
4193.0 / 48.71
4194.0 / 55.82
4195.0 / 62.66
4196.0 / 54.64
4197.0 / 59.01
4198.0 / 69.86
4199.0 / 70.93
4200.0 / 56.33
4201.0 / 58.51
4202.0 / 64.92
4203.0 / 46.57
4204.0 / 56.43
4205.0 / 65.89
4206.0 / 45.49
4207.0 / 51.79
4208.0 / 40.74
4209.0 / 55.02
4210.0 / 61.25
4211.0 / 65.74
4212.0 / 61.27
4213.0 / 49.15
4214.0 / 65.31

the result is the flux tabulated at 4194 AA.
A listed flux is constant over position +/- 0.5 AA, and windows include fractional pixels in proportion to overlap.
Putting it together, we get 55.82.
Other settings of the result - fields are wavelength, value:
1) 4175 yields 52.89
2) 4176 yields 44.32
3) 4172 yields 46.24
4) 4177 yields 54.44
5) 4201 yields 58.51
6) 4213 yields 49.15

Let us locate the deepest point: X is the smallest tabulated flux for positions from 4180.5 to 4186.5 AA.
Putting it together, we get 48.05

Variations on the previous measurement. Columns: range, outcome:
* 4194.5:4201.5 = 54.64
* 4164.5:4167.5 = 62.72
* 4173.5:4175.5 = 52.89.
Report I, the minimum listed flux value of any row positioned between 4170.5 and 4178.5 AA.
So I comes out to 44.32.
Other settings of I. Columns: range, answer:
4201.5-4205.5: 46.57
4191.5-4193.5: 47.55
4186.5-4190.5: 55.88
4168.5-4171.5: 57.67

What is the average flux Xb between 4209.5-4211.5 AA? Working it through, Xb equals 63.5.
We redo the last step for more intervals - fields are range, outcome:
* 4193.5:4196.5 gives 57.7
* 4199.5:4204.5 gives 56.6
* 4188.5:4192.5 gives 55.2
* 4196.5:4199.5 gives 66.6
